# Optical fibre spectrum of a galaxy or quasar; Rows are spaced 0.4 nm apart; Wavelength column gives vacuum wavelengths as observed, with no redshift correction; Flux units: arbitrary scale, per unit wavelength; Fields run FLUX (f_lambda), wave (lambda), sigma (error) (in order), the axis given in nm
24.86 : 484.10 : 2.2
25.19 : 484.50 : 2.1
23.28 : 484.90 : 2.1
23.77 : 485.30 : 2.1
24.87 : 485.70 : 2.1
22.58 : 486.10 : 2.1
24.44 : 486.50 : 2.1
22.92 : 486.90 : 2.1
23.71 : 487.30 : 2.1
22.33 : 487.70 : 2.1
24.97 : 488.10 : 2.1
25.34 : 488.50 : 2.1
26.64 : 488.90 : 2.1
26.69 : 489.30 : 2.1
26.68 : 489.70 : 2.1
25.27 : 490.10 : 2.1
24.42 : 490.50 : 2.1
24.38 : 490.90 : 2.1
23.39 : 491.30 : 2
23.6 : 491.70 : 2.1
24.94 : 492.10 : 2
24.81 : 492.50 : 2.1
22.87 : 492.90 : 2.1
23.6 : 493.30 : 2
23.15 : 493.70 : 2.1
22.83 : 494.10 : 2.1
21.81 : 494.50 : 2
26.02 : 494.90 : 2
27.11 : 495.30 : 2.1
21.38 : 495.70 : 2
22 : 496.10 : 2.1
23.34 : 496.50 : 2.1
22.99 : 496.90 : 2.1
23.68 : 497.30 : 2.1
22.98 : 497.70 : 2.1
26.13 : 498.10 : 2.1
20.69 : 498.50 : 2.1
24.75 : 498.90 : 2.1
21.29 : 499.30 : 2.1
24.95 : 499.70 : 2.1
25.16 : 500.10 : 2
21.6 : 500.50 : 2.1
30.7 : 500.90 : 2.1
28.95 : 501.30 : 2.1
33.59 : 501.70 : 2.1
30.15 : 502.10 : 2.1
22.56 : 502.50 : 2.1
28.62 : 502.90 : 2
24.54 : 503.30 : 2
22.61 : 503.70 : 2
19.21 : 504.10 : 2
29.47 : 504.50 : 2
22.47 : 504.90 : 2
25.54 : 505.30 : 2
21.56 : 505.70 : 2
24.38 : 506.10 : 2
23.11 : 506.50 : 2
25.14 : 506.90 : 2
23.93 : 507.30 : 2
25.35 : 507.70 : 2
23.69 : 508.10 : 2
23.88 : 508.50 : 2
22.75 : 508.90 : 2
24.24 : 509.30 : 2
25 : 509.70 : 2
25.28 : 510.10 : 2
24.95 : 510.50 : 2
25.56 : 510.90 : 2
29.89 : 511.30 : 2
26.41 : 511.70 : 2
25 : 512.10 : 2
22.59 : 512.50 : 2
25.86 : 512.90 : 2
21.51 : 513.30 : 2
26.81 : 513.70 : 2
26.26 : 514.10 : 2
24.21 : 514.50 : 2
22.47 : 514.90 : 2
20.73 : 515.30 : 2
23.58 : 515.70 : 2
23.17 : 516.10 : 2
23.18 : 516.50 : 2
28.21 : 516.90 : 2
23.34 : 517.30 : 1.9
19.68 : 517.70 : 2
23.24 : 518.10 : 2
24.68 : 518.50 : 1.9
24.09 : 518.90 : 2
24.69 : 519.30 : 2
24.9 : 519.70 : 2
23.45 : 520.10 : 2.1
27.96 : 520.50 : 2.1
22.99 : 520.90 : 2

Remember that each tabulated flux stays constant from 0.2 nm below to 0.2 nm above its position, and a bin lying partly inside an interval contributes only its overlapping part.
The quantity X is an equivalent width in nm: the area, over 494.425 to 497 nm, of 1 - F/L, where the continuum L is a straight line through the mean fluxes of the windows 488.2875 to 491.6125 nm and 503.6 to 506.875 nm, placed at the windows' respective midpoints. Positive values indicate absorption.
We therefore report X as 0.11 nm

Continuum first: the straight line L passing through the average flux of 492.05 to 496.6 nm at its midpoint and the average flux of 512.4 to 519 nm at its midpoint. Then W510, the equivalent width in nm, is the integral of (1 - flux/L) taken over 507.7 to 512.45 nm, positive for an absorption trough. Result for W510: -0.27 nm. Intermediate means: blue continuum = 23.6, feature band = 25.1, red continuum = 23.8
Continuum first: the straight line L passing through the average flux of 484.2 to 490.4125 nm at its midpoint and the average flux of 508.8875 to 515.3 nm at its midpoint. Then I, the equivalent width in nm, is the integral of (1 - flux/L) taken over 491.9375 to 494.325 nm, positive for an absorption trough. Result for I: 0.10 nm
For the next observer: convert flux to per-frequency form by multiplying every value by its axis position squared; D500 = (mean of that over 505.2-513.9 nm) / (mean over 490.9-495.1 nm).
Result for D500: 1.11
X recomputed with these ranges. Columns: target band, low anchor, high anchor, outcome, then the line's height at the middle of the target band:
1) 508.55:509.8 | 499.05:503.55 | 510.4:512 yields 0.13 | 26.7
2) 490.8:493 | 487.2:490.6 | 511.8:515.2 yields 0.09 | 25.1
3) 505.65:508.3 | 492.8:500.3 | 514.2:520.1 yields -0.05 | 23.6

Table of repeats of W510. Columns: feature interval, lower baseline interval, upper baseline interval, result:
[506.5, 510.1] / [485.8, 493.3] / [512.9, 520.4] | -0.03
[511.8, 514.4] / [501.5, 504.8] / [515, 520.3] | -0.03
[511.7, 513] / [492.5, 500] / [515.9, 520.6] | -0.04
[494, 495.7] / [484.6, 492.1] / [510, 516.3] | 0.02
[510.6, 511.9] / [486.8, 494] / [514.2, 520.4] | -0.18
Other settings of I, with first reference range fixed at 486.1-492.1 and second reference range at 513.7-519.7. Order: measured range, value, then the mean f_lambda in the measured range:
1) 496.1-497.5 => 0.07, 23.1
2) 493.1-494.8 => 0.10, 23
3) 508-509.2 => 0.03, 23.5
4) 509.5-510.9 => -0.07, 25.1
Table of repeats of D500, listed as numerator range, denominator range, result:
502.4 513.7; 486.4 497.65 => 1.09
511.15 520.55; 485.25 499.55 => 1.11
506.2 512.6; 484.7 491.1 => 1.10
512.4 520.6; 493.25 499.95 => 1.11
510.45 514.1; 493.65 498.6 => 1.16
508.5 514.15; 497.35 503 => 1.02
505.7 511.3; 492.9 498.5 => 1.10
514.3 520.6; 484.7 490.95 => 1.09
